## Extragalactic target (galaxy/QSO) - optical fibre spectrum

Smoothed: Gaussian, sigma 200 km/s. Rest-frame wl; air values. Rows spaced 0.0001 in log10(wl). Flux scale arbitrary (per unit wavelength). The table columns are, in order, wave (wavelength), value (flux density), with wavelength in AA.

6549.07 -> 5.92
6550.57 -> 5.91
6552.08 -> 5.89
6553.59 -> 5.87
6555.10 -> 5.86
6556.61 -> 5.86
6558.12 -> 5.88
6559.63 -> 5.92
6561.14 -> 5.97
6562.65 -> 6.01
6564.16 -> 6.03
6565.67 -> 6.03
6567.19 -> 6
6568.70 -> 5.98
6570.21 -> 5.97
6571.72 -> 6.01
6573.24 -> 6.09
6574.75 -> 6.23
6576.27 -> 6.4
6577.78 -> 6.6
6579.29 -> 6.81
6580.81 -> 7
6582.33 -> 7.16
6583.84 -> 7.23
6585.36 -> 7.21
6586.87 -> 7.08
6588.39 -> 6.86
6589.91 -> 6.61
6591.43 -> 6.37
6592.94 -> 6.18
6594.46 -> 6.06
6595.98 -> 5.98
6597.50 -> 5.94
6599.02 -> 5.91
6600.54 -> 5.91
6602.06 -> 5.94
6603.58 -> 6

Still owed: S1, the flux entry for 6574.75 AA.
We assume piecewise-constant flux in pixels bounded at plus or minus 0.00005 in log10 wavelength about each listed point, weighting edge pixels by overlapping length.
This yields 6.23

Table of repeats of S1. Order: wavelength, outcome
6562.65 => 6.01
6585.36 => 7.21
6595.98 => 5.98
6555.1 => 5.86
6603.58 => 6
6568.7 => 5.98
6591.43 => 6.37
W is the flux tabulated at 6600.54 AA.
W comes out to 5.91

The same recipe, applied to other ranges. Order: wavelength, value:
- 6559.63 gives 5.92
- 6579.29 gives 6.81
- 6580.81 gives 7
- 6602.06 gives 5.94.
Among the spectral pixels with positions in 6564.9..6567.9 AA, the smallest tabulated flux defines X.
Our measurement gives 6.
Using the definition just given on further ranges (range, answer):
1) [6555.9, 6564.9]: 5.86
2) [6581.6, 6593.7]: 6.18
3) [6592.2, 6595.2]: 6.06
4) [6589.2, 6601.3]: 5.91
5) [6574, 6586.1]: 6.23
